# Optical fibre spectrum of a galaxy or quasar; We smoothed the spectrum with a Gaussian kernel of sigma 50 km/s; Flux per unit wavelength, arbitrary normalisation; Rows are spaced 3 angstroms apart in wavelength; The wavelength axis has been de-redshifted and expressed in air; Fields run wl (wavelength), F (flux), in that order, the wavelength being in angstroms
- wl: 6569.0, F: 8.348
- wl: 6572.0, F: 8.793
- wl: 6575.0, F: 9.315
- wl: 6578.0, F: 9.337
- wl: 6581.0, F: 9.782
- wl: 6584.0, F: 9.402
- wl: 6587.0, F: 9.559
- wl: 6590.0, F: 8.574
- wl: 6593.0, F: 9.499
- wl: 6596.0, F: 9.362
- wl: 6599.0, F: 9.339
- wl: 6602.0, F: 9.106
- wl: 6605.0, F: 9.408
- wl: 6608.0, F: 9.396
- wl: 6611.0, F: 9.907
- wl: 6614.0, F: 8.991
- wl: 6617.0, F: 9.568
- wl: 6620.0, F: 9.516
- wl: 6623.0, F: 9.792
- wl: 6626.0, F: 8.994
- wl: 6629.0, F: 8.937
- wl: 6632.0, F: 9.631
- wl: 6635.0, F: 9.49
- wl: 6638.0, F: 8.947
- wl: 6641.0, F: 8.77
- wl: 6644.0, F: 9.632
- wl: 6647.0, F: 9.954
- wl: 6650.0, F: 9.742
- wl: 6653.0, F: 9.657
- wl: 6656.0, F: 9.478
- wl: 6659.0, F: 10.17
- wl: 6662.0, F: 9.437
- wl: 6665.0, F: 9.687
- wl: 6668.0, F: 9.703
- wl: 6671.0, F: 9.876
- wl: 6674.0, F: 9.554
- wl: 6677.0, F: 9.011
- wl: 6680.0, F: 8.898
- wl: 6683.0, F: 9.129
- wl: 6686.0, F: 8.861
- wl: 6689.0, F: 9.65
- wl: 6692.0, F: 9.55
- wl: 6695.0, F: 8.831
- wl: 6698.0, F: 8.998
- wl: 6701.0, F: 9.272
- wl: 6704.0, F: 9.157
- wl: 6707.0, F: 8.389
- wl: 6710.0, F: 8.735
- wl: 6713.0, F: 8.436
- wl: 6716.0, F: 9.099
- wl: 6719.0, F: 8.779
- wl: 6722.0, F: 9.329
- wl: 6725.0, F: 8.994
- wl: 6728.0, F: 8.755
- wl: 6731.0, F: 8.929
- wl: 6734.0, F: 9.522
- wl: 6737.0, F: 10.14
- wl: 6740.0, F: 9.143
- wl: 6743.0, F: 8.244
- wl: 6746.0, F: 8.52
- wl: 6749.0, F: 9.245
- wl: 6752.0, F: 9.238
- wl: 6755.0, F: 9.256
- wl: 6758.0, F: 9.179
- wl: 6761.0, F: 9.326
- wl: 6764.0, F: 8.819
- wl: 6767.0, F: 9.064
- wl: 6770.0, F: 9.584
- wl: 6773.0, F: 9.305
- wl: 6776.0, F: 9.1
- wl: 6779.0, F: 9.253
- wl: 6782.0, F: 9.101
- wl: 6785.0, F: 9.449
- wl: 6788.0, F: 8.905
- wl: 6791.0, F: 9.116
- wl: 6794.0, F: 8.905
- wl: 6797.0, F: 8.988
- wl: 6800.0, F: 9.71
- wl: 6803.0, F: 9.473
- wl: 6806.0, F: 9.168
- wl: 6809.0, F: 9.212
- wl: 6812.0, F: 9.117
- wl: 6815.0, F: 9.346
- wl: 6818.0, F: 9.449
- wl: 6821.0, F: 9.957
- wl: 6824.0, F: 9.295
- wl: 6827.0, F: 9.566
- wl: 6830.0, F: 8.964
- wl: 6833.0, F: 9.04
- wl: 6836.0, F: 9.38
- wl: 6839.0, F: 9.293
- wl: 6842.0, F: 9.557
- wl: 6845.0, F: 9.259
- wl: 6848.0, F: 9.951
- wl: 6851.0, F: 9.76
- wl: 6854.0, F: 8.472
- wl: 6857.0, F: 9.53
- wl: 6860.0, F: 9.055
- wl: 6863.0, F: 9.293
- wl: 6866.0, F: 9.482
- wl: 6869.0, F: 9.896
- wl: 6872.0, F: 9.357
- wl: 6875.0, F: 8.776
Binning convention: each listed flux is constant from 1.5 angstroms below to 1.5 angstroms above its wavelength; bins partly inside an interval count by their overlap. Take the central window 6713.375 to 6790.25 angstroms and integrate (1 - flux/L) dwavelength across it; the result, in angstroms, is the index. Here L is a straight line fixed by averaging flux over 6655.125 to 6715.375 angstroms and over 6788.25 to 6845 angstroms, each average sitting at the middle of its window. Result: 1.2 angstroms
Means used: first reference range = 9.24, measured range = 9.12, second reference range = 9.3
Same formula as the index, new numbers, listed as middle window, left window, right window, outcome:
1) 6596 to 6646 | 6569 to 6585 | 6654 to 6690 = -0.1 angstroms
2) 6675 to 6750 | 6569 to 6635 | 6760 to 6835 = 2.1 angstroms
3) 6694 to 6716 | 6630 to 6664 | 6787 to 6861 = 1.4 angstroms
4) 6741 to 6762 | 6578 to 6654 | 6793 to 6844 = 0.8 angstroms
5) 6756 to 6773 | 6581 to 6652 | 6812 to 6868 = 0.3 angstroms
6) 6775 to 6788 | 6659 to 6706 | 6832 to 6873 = 0.2 angstroms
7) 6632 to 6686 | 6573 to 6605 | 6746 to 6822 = -1.0 angstroms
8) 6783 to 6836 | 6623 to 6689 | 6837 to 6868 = 0.6 angstroms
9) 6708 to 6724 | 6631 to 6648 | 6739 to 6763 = 0.5 angstroms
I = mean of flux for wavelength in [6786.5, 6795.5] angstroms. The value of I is 8.98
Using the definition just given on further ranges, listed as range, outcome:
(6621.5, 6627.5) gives 9.39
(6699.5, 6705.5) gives 9.21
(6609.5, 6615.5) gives 9.45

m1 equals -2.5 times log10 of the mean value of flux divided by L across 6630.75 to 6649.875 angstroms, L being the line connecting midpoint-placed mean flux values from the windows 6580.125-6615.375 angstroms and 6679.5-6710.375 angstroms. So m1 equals -0.02 mag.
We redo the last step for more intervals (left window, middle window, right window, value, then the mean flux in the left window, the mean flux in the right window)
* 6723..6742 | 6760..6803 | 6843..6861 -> 0.01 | 9.22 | 9.35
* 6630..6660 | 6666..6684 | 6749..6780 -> 0.01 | 9.53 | 9.21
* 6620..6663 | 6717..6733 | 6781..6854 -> 0.05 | 9.48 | 9.32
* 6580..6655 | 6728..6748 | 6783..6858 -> 0.03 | 9.4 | 9.31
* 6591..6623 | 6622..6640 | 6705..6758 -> 0.01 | 9.41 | 8.99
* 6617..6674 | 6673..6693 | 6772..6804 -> 0.03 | 9.52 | 9.2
